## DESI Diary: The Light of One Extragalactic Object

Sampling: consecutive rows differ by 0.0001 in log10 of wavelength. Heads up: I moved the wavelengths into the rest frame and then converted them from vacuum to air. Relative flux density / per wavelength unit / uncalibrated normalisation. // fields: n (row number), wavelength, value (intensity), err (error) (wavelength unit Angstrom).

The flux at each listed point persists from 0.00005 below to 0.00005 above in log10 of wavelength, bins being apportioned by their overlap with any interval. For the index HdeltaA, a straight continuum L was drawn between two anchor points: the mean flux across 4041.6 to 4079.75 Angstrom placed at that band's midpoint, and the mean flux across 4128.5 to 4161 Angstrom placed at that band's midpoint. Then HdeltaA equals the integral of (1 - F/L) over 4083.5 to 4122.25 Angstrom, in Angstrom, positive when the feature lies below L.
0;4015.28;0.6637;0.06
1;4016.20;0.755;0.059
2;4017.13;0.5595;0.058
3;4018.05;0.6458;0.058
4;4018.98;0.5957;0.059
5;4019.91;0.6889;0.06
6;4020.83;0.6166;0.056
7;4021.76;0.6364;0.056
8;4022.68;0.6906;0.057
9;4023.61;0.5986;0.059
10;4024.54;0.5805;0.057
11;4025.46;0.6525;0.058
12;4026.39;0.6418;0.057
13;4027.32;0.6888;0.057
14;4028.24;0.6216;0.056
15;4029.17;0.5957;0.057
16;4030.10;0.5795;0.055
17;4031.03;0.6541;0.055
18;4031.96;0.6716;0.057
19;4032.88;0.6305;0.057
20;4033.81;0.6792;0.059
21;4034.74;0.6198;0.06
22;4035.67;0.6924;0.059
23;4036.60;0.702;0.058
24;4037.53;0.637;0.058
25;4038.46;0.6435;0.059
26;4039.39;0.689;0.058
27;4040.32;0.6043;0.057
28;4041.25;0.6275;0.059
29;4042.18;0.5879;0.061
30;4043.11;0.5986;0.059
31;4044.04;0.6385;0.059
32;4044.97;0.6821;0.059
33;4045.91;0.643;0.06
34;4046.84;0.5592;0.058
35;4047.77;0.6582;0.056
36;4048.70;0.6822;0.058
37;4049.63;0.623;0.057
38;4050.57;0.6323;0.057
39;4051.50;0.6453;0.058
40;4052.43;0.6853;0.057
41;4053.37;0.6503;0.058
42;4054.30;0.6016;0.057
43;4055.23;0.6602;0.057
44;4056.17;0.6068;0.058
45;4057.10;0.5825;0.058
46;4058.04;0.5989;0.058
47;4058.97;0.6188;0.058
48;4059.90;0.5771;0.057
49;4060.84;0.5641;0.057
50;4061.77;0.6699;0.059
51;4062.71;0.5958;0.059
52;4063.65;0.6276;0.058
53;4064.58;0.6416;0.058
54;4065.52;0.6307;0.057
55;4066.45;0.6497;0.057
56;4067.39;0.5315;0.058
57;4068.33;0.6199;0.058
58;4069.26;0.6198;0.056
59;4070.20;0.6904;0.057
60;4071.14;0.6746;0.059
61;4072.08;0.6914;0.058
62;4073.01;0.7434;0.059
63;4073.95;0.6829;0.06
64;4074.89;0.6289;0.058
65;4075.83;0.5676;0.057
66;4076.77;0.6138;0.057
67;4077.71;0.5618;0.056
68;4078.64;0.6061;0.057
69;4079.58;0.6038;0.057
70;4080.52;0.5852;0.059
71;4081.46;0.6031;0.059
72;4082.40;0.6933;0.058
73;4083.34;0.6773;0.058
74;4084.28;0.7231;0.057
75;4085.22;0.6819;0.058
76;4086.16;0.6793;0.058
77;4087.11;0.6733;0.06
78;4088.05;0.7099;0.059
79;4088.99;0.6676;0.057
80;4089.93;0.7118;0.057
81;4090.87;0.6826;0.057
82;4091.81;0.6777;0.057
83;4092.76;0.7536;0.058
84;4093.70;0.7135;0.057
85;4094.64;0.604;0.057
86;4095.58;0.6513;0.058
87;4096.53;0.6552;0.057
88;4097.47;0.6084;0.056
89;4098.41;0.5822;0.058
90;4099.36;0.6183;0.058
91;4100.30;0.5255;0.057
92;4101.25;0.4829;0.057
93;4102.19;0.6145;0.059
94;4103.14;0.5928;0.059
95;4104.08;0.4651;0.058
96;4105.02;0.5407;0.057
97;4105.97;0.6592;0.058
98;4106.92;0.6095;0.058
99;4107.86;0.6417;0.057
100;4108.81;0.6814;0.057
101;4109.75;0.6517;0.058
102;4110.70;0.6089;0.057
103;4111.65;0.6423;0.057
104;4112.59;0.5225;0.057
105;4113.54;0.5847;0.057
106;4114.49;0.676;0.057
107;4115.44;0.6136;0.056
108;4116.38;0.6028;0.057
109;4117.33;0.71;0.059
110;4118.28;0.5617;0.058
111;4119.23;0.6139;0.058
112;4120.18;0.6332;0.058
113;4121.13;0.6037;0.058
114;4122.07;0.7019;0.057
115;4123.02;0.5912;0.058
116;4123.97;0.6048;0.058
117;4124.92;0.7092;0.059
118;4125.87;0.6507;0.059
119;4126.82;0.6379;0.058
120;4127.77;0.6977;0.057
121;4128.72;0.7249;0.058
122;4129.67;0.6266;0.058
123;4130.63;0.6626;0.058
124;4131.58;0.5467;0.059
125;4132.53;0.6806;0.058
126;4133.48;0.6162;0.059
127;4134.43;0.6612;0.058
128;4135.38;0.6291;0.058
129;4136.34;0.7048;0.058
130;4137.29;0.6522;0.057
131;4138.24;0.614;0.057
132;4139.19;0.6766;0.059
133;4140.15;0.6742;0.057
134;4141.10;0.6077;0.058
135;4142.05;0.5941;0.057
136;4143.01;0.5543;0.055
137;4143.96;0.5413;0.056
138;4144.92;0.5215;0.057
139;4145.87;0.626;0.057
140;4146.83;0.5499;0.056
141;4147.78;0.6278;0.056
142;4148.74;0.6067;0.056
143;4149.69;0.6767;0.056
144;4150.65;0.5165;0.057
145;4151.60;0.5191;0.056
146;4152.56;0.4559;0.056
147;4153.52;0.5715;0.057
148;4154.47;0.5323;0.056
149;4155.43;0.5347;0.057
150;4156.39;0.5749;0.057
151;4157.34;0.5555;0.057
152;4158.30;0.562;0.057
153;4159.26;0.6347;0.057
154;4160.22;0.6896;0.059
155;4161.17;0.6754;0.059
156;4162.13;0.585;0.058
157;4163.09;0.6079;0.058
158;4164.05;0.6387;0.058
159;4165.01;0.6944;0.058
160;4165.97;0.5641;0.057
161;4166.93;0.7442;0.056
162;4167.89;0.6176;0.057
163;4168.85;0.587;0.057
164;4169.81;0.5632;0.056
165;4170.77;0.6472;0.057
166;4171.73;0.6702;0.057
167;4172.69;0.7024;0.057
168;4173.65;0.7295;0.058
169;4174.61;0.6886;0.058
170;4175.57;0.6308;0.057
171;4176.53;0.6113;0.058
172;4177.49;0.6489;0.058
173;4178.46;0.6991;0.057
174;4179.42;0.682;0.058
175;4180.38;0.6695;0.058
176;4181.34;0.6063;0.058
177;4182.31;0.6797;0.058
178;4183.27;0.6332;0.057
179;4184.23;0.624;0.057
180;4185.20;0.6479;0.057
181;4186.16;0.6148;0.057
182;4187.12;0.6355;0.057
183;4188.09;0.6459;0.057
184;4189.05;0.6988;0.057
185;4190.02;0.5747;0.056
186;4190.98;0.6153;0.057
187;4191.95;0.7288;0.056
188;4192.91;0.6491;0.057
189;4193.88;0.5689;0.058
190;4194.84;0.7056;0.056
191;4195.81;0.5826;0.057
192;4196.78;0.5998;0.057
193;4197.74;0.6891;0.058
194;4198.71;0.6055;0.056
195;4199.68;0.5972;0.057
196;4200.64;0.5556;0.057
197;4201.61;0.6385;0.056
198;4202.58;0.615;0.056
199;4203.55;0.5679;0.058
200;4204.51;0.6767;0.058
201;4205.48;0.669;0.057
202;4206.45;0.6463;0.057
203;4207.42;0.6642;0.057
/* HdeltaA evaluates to -1.0 Angstrom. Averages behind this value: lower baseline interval 0.628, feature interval 0.632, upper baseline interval 0.603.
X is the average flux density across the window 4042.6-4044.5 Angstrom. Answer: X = 0.618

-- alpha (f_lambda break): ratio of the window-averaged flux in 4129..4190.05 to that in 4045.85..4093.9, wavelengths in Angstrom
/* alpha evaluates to 0.97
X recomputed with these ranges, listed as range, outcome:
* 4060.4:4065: 0.62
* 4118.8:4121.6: 0.618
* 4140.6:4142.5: 0.604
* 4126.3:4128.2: 0.667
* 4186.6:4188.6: 0.642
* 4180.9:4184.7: 0.636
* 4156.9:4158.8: 0.558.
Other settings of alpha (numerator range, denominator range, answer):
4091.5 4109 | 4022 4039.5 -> 0.95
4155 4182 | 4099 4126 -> 1.04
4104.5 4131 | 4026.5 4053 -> 0.99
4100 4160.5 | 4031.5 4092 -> 0.95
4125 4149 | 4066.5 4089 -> 0.97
